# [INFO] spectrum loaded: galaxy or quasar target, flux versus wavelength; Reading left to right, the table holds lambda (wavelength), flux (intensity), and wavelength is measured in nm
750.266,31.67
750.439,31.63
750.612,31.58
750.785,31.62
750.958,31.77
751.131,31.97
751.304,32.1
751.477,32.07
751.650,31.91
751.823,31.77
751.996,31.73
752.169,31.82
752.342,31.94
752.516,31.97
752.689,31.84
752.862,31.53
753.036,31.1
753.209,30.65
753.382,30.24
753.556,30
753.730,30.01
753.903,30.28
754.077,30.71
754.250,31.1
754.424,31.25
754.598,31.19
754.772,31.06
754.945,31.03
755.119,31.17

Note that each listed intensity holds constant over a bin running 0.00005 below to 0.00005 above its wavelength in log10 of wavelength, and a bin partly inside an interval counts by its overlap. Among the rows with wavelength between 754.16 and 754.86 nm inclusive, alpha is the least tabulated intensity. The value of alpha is 31.06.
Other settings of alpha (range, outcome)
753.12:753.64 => 30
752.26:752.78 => 31.84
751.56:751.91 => 31.77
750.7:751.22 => 31.62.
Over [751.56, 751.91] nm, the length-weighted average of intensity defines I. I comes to 31.9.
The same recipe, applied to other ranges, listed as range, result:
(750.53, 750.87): 31.6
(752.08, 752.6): 31.9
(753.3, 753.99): 30.1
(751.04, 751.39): 32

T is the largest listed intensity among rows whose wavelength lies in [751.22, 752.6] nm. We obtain 32.1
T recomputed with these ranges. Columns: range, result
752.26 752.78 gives 31.97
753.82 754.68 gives 31.25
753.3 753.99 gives 30.28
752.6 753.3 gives 31.84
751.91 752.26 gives 31.82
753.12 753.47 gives 30.65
